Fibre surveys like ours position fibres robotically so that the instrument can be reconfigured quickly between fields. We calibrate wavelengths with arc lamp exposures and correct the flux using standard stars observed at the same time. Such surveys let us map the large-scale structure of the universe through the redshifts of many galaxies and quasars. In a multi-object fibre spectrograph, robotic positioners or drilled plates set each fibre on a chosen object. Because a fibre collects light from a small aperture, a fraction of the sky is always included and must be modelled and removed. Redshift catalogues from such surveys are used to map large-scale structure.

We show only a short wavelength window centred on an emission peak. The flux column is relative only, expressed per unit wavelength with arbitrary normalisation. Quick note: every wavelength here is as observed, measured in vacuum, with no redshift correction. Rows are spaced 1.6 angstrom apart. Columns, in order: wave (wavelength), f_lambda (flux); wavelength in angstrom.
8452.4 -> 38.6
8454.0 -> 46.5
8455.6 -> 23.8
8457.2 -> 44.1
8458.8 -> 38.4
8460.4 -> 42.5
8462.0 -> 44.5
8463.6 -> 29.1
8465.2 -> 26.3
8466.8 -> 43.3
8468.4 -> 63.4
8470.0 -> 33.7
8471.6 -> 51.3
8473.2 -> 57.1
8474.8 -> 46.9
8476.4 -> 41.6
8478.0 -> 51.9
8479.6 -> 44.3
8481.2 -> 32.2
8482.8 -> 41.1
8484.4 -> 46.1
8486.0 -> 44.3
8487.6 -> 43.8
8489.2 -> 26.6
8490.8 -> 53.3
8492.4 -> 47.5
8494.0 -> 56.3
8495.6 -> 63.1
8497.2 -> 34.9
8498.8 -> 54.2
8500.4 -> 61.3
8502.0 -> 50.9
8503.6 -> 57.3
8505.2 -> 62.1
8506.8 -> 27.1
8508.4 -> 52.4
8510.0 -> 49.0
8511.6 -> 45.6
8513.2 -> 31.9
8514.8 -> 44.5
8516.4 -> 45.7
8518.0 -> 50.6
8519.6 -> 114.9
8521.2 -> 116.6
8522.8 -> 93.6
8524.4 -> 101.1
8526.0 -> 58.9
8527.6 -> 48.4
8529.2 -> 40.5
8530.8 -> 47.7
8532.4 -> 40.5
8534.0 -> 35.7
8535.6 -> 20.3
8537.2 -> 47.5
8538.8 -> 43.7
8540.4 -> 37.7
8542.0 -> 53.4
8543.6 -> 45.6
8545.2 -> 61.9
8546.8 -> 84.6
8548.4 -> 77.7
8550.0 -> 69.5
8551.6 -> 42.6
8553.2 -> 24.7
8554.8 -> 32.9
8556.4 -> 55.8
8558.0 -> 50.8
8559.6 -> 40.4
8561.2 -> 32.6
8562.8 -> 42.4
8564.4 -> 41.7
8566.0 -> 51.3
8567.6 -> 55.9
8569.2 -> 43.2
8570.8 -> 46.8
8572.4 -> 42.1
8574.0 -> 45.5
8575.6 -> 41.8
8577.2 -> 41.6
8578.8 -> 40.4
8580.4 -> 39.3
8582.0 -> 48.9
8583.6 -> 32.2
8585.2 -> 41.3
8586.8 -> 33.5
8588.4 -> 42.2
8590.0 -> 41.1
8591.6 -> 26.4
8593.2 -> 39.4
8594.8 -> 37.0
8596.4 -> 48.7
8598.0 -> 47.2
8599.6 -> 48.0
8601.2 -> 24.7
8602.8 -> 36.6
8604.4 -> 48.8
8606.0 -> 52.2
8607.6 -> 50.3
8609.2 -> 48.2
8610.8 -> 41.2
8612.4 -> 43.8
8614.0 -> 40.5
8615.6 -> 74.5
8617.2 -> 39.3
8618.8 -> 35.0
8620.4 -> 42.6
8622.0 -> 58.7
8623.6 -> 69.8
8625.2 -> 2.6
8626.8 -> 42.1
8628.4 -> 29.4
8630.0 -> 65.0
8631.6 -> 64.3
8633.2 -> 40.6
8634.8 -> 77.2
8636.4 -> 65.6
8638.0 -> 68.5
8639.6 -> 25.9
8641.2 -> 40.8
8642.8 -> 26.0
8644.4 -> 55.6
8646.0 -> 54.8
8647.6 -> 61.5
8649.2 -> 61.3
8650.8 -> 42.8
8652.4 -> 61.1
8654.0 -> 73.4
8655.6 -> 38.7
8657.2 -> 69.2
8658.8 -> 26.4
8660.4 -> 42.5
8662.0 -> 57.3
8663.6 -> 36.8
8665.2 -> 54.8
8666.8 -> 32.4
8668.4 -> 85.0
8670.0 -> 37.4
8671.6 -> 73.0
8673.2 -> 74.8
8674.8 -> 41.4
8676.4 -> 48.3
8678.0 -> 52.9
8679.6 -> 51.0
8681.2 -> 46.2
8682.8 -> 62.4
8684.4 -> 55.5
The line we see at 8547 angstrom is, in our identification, [N II]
